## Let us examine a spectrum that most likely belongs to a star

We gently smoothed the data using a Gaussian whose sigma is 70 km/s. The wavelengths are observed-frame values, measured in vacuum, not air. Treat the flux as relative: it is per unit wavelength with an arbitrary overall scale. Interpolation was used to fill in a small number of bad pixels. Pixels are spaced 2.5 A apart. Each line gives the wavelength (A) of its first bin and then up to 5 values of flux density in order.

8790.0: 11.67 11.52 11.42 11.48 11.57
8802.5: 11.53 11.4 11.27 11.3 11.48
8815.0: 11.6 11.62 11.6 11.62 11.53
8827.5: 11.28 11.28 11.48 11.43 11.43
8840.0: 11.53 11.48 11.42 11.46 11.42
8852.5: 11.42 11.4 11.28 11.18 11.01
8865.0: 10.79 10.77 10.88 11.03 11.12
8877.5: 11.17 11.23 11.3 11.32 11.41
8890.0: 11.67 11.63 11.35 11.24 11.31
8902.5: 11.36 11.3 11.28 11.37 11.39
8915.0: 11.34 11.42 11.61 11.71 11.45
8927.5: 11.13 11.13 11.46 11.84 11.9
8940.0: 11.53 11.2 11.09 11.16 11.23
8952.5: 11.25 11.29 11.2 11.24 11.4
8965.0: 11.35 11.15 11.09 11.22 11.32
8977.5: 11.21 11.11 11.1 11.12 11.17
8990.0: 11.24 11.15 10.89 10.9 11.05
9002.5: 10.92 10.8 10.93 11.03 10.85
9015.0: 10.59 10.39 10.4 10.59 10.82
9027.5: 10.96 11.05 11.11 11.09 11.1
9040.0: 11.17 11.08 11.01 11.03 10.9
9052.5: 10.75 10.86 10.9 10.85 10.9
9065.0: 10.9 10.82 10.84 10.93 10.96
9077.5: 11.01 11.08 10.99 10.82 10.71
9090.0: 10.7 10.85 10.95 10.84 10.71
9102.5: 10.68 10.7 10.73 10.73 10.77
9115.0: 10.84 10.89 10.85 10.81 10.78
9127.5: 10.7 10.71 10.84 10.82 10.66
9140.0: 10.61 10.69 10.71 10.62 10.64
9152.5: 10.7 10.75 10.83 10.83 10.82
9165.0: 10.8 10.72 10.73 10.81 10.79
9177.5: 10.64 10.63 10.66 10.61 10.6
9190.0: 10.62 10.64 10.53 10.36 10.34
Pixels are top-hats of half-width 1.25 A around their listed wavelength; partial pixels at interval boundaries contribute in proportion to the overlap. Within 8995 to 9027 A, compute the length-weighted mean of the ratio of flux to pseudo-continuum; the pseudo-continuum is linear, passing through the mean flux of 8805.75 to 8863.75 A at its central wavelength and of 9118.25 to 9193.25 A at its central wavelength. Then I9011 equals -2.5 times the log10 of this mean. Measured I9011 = 0.025 mag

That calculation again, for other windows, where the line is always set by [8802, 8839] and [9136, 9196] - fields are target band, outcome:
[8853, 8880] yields 0.03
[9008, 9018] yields 0.03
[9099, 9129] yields 0.00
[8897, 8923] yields -0.01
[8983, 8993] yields -0.01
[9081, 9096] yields 0.00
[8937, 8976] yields -0.01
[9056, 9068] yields 0.00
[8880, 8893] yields -0.01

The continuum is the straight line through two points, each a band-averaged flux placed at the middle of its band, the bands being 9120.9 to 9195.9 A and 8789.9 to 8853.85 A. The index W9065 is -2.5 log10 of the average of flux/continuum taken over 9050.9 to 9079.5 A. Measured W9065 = 0.00 mag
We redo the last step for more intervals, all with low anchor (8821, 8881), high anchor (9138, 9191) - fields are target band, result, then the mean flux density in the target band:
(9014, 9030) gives 0.03 mag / 10.7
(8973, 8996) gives -0.01 mag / 11.2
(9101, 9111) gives 0.01 mag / 10.7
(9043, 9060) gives 0.00 mag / 10.9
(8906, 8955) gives -0.02 mag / 11.4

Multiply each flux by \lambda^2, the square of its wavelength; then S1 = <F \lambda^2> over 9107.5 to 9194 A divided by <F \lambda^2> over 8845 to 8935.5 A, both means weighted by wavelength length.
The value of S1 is 1.01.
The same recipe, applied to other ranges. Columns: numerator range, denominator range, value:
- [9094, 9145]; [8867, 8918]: 1.00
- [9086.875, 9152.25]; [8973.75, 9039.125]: 1.01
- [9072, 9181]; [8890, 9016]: 1.00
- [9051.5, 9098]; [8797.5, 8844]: 1.00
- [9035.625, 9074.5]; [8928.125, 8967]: 0.99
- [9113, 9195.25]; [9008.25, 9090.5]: 1.01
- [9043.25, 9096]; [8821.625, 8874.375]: 1.01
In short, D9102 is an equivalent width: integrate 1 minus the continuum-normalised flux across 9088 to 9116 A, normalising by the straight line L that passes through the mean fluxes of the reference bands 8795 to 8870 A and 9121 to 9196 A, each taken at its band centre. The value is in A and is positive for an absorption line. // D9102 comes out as 0.14 A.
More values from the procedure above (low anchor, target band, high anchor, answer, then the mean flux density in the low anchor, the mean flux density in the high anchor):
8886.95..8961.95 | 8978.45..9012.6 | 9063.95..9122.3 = 0.4 A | 11.4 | 10.8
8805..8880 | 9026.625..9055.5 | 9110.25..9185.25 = -0.2 A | 11.3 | 10.7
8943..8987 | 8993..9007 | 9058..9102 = 0.2 A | 11.2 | 10.9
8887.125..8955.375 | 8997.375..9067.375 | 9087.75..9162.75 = 1.0 A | 11.4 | 10.8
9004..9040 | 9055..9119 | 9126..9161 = -0.4 A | 10.8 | 10.7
